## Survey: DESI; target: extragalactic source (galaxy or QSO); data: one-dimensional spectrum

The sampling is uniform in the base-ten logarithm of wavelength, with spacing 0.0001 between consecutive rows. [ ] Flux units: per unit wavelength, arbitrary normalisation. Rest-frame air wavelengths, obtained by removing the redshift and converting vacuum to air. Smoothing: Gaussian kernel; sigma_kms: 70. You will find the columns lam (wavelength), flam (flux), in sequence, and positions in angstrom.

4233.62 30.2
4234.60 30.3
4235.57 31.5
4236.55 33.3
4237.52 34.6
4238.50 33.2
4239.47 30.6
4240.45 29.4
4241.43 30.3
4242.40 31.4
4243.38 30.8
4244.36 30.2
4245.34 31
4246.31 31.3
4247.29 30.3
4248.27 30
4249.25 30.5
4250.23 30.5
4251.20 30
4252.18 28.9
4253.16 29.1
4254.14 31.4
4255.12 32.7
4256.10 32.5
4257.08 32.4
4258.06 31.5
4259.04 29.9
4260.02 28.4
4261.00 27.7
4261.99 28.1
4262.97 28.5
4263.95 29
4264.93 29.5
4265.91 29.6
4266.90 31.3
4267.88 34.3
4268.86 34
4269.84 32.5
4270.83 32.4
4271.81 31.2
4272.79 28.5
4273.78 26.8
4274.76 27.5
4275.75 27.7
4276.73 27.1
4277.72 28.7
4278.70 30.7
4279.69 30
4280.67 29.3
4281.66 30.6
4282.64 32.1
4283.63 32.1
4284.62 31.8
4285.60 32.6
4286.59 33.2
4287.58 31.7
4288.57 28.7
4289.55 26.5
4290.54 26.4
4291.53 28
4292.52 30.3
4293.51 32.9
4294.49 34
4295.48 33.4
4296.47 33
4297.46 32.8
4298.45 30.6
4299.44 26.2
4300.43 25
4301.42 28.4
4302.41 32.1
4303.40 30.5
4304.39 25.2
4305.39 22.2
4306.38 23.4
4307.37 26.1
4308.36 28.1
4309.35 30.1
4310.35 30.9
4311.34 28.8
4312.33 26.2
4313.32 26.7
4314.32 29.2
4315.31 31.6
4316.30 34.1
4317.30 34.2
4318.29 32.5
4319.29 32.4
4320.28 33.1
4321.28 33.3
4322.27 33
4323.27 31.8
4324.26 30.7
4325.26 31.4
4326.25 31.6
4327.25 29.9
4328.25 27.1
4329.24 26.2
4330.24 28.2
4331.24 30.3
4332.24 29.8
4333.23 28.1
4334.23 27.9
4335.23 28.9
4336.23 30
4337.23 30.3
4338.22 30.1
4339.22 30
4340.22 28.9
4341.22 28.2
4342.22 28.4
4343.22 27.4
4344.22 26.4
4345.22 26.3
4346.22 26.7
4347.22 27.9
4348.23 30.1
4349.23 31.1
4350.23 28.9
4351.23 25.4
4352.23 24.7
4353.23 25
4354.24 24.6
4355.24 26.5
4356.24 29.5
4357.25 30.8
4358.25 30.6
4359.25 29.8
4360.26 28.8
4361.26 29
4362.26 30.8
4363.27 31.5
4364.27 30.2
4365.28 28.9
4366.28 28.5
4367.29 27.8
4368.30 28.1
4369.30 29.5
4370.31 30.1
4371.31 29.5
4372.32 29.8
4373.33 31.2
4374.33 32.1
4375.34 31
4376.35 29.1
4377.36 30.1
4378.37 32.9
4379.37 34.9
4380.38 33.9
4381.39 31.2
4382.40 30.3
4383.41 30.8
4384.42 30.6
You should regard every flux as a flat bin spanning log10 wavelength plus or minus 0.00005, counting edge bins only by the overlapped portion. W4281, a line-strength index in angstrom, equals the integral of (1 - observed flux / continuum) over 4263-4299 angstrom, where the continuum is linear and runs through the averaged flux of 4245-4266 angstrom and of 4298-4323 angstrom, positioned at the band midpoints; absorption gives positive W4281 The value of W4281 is -0.9 angstrom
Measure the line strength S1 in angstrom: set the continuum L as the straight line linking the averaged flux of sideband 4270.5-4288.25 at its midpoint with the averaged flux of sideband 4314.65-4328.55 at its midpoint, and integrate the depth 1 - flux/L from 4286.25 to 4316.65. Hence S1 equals 1.9 angstrom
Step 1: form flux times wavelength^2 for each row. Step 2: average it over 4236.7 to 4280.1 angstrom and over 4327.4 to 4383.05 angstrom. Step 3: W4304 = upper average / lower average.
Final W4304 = 1.00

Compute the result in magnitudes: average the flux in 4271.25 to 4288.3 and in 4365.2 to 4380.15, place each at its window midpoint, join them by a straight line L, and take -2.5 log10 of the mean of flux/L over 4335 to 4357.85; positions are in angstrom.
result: 0.08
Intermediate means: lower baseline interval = 30.1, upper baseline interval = 30.3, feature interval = 28.1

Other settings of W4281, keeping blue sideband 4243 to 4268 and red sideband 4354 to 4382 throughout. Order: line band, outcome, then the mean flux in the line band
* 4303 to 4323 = 0.4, 29.6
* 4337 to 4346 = 0.5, 28.4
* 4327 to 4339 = 0.5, 28.9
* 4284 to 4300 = -0.3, 30.7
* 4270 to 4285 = 0.2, 29.8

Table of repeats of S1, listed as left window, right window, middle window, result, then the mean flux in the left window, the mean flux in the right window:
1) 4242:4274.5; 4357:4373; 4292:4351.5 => 0.94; 30.5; 29.6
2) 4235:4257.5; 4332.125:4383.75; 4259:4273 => 0.19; 31.1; 29.3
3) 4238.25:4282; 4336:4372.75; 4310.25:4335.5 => -0.98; 30.2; 28.6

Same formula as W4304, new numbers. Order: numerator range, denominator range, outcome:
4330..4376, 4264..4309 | 1.00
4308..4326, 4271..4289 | 1.05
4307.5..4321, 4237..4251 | 1.02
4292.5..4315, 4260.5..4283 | 0.98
